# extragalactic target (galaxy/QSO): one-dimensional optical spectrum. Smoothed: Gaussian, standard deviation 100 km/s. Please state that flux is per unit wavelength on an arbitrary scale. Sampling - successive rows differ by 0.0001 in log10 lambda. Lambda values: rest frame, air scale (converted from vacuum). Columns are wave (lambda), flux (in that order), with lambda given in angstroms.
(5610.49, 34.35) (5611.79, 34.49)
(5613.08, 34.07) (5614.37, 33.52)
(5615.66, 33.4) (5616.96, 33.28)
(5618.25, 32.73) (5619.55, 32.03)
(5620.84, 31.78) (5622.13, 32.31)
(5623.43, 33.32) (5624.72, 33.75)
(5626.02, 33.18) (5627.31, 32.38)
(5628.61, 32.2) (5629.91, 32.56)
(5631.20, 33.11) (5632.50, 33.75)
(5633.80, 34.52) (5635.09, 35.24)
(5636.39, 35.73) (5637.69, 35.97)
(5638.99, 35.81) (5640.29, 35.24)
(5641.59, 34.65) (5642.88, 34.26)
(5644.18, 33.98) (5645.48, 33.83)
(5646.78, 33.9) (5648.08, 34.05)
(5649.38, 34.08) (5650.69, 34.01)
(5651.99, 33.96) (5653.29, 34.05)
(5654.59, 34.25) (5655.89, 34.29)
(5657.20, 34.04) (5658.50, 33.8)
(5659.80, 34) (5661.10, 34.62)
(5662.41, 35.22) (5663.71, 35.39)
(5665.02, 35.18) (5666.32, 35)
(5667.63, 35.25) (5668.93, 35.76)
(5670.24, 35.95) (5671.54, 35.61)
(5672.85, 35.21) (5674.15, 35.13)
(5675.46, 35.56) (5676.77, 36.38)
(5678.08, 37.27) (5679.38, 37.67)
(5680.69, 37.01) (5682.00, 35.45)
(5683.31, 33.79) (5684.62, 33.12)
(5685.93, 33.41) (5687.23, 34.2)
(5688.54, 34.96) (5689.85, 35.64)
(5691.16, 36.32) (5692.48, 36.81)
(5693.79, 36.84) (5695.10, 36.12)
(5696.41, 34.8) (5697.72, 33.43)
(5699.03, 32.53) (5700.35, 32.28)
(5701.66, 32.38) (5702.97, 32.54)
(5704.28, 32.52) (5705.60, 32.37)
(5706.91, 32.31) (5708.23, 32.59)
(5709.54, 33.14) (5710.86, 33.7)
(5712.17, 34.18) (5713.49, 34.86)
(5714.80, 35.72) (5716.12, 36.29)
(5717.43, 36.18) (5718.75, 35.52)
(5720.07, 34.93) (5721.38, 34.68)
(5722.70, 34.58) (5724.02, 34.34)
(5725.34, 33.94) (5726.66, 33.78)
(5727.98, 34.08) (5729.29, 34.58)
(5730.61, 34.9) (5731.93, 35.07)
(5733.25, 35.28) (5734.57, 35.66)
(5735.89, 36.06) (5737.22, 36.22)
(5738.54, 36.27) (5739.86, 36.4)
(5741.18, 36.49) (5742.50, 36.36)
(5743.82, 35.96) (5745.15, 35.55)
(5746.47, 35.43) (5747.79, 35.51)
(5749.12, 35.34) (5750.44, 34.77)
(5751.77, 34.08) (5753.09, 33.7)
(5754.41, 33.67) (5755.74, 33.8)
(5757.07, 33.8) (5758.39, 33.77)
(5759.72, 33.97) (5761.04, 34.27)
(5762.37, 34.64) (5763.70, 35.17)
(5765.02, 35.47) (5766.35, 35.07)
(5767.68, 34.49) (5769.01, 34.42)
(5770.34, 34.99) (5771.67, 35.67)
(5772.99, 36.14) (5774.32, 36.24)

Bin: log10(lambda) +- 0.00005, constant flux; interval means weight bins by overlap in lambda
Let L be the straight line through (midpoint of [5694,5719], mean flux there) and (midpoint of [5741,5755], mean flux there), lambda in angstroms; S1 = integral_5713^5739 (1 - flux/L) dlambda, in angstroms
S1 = -0.5 angstroms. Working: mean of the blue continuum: 33.9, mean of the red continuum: 35.1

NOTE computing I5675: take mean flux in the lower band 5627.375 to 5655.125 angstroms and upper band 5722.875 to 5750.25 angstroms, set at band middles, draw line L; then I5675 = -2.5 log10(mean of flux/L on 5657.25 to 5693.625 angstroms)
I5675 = -0.02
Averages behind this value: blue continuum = 34.2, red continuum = 35.3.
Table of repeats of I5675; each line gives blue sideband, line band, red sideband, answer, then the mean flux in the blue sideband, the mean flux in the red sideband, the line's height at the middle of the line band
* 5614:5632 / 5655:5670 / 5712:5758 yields -0.04 mag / 32.8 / 35.1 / 33.6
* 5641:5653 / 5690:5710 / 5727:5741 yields 0.03 mag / 34.1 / 35.5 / 34.9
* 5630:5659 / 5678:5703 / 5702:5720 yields -0.02 mag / 34.4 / 34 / 34.1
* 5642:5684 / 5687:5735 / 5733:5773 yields 0.02 mag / 34.9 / 35.1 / 35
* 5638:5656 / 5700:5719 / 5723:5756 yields 0.03 mag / 34.3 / 35.1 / 34.9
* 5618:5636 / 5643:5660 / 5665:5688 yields 0.01 mag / 33.1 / 35.4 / 34.2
